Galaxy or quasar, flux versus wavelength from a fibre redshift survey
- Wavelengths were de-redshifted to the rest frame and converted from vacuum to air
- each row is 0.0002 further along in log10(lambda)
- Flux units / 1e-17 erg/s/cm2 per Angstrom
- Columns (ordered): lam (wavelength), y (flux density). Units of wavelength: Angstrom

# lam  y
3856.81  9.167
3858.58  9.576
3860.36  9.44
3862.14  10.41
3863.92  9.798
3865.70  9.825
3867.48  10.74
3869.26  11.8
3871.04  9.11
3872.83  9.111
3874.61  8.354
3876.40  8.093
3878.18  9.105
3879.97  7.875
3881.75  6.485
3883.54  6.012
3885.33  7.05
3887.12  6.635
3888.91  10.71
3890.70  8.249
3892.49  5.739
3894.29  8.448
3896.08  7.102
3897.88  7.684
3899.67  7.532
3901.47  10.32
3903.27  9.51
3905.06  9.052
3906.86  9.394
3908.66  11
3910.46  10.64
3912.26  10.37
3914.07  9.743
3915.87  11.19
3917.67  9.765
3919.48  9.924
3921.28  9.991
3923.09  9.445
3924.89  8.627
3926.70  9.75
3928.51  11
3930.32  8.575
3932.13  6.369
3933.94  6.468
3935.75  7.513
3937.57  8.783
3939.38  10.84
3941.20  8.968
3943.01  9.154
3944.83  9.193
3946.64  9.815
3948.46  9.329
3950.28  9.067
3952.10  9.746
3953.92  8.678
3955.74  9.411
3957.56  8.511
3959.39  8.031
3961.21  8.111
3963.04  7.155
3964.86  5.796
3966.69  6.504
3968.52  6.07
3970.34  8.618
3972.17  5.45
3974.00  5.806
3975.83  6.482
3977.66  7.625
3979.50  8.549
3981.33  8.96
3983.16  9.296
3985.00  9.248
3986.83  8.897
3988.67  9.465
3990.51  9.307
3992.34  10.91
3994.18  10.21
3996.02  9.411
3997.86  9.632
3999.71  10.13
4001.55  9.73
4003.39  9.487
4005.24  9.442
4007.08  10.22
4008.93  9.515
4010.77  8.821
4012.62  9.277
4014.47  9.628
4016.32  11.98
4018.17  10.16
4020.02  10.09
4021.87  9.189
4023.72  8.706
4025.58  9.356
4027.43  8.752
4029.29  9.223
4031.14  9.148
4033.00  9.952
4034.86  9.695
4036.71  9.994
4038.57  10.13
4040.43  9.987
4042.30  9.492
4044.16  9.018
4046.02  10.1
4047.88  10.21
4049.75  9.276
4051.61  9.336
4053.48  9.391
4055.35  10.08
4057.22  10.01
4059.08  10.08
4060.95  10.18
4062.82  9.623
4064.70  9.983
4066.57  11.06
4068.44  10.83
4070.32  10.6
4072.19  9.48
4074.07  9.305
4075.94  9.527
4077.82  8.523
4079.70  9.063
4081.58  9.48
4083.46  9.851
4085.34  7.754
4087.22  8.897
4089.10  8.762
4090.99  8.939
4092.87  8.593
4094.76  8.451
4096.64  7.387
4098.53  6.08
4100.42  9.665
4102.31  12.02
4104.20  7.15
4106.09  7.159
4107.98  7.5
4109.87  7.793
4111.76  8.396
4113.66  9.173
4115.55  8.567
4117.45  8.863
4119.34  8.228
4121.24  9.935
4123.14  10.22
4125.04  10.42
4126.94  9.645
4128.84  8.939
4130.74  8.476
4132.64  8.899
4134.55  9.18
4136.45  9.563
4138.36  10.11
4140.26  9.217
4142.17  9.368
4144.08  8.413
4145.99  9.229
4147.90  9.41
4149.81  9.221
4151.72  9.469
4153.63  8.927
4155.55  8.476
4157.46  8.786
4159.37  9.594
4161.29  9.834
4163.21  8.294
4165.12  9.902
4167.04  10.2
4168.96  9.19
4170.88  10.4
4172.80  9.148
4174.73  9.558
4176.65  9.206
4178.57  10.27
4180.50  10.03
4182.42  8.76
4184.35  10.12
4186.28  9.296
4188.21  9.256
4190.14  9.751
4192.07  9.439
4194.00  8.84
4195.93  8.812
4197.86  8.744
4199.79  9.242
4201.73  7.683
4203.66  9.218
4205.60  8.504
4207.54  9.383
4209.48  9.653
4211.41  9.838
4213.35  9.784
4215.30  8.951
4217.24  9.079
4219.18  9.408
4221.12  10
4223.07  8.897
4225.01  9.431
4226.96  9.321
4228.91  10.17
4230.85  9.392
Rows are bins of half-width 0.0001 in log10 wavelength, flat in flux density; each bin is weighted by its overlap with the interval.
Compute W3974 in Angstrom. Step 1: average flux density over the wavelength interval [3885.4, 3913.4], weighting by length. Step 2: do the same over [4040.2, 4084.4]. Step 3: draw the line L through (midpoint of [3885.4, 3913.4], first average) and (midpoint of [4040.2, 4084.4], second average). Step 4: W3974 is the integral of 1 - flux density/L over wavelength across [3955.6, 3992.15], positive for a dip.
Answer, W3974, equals 5.3 Angstrom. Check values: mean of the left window 8.78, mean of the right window 9.77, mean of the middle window 7.89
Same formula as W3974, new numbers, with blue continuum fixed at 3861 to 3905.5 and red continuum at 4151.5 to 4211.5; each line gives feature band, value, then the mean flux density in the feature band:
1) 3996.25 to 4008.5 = -1.2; 9.74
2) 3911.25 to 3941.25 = -2.0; 9.26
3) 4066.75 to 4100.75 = 0.3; 8.99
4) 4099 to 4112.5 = 1.0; 8.44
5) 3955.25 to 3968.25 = 1.9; 7.5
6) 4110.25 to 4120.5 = 0.6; 8.63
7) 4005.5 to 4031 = -2.0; 9.59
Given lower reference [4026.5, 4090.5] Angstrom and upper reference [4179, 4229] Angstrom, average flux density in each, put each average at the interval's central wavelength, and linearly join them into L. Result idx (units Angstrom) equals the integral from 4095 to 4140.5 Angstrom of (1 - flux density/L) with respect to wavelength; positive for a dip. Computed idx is 3.0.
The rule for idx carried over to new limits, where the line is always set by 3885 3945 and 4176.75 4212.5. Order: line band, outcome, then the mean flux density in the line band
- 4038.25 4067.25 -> -2.3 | 9.85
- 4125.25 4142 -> -0.2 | 9.31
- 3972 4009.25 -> 0.2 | 9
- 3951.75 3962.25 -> 0.4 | 8.67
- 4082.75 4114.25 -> 2.6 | 8.43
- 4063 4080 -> -1.3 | 9.83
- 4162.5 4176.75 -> -0.4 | 9.53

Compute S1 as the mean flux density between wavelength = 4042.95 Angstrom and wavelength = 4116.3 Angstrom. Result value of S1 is 9.16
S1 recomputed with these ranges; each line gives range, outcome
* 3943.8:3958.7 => 9.2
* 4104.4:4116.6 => 8.05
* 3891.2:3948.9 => 9.09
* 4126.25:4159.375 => 9.15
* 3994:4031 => 9.63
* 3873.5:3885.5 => 7.63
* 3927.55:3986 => 8.22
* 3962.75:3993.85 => 7.95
